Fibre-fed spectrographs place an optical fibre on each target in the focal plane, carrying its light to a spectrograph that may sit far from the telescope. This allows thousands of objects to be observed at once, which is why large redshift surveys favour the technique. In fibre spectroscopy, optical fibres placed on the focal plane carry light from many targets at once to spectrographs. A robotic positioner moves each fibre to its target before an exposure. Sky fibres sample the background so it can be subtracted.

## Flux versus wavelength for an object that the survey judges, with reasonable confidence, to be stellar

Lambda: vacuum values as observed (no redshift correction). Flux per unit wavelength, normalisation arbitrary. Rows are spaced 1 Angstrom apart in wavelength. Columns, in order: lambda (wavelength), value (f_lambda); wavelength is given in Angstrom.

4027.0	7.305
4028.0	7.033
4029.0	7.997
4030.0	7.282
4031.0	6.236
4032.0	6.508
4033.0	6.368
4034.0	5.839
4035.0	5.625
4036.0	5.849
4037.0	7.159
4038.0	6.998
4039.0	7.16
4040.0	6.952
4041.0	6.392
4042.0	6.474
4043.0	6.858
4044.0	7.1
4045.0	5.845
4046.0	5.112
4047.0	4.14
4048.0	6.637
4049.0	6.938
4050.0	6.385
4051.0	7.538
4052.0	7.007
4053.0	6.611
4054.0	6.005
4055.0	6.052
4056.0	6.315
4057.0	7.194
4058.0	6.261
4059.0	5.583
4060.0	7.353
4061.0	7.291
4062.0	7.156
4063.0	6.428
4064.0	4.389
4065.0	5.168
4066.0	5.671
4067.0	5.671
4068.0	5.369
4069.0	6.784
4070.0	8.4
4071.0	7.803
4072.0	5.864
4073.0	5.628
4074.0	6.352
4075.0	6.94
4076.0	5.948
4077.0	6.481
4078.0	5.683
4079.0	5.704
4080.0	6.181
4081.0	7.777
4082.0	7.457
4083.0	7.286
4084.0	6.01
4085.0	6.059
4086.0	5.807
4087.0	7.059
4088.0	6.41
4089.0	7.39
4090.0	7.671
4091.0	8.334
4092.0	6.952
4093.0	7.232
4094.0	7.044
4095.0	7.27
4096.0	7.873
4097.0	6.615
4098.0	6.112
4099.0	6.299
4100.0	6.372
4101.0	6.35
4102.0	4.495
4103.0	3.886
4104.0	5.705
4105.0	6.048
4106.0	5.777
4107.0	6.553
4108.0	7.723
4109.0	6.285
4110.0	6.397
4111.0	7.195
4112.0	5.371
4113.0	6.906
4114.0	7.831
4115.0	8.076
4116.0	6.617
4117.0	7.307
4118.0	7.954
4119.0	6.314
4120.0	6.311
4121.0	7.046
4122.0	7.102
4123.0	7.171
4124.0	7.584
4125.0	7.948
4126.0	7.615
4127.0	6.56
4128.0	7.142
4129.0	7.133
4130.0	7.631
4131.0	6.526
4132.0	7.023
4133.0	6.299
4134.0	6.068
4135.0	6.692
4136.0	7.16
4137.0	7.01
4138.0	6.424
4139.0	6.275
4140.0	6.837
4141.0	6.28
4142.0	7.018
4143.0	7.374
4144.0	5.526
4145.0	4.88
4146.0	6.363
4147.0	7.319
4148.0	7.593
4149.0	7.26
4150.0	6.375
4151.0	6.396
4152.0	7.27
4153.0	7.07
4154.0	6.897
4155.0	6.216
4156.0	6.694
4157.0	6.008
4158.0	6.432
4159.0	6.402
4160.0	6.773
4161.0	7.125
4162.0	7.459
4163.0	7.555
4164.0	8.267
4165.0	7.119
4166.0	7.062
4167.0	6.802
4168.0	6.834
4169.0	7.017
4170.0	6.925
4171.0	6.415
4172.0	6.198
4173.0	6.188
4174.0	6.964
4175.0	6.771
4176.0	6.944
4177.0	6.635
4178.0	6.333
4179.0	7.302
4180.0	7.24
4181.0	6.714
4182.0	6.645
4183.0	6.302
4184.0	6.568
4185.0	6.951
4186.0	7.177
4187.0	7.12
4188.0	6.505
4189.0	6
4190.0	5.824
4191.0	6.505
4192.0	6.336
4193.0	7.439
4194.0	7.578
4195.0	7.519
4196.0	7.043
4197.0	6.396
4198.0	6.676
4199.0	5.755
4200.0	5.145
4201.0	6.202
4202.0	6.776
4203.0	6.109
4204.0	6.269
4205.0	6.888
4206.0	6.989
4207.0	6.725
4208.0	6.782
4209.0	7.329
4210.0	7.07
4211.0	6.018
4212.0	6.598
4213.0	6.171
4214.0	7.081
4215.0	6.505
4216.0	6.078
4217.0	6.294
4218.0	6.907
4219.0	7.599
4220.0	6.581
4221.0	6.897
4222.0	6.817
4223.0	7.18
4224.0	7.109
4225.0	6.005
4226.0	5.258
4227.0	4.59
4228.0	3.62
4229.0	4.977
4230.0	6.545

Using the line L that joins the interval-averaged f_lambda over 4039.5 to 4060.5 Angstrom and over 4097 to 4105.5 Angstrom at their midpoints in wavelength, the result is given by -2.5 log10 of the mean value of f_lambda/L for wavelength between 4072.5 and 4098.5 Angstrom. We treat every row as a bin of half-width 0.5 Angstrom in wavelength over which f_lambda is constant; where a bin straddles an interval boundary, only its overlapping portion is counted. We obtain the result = -0.14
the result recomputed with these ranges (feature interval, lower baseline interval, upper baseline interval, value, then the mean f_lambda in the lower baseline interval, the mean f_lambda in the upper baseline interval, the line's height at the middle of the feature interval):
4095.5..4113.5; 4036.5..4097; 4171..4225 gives 0.06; 6.58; 6.67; 6.6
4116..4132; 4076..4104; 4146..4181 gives -0.07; 6.56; 6.87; 6.7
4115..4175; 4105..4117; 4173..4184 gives -0.01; 6.78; 6.75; 6.77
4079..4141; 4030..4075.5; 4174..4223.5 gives -0.04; 6.4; 6.68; 6.51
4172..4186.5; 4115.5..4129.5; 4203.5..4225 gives 0.02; 7.13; 6.74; 6.89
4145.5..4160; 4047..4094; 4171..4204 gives -0.02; 6.55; 6.61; 6.59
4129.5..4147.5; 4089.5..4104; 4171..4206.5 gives 0.00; 6.58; 6.63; 6.6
